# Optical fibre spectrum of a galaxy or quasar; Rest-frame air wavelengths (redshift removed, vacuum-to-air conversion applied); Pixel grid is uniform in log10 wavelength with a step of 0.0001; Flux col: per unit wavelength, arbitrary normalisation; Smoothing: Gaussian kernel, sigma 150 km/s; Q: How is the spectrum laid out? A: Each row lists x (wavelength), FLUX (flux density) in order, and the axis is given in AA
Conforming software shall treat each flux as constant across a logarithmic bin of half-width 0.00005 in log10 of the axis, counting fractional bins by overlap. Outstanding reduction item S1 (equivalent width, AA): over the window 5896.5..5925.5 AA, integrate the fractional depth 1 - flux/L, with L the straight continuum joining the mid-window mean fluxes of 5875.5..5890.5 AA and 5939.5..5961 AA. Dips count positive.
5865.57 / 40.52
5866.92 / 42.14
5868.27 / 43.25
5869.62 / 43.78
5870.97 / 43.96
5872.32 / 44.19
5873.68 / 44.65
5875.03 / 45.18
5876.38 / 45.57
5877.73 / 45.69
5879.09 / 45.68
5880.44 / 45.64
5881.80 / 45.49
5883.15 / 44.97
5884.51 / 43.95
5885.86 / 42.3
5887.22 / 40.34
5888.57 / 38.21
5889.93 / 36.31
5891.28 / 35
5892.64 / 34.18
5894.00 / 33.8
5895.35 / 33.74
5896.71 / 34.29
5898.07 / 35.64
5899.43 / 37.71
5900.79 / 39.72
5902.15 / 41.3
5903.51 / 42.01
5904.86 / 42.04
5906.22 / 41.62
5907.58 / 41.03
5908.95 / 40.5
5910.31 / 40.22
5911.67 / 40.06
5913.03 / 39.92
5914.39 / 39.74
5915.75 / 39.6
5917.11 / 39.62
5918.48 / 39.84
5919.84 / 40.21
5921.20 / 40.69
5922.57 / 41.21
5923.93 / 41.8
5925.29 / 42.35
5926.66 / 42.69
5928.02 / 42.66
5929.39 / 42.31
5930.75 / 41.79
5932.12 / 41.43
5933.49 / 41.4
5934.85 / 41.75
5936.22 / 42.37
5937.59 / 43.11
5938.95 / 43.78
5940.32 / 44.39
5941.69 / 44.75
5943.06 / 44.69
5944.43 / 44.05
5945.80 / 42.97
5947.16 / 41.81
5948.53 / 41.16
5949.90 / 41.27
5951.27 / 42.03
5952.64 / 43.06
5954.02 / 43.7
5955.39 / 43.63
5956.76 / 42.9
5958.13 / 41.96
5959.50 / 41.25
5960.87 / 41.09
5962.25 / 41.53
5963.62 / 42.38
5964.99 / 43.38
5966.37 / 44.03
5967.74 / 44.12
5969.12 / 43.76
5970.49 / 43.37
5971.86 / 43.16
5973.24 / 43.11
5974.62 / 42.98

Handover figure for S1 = 2.0 AA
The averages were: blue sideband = 43.2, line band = 40.1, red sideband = 42.8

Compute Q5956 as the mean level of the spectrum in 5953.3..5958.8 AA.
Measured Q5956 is 43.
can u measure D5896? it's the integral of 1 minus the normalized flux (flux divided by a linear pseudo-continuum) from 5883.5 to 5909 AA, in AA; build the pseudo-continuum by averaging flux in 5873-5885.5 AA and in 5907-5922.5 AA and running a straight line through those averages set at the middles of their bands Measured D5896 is 2.4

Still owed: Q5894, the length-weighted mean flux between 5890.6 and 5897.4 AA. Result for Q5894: 34.2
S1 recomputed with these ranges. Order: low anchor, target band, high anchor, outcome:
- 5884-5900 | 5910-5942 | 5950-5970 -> -1.3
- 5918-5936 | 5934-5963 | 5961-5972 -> -0.2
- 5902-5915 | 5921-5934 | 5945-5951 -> -0.2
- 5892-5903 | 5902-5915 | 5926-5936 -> -0.9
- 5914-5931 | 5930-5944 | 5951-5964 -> -0.4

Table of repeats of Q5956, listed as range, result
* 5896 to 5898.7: 34.9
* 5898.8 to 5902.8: 39.6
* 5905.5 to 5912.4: 40.6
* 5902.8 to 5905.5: 42.2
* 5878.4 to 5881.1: 45.6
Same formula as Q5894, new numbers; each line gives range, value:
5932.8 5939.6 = 42.5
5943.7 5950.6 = 42.3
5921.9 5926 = 41.8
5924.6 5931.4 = 42.4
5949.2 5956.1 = 42.7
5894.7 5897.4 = 34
